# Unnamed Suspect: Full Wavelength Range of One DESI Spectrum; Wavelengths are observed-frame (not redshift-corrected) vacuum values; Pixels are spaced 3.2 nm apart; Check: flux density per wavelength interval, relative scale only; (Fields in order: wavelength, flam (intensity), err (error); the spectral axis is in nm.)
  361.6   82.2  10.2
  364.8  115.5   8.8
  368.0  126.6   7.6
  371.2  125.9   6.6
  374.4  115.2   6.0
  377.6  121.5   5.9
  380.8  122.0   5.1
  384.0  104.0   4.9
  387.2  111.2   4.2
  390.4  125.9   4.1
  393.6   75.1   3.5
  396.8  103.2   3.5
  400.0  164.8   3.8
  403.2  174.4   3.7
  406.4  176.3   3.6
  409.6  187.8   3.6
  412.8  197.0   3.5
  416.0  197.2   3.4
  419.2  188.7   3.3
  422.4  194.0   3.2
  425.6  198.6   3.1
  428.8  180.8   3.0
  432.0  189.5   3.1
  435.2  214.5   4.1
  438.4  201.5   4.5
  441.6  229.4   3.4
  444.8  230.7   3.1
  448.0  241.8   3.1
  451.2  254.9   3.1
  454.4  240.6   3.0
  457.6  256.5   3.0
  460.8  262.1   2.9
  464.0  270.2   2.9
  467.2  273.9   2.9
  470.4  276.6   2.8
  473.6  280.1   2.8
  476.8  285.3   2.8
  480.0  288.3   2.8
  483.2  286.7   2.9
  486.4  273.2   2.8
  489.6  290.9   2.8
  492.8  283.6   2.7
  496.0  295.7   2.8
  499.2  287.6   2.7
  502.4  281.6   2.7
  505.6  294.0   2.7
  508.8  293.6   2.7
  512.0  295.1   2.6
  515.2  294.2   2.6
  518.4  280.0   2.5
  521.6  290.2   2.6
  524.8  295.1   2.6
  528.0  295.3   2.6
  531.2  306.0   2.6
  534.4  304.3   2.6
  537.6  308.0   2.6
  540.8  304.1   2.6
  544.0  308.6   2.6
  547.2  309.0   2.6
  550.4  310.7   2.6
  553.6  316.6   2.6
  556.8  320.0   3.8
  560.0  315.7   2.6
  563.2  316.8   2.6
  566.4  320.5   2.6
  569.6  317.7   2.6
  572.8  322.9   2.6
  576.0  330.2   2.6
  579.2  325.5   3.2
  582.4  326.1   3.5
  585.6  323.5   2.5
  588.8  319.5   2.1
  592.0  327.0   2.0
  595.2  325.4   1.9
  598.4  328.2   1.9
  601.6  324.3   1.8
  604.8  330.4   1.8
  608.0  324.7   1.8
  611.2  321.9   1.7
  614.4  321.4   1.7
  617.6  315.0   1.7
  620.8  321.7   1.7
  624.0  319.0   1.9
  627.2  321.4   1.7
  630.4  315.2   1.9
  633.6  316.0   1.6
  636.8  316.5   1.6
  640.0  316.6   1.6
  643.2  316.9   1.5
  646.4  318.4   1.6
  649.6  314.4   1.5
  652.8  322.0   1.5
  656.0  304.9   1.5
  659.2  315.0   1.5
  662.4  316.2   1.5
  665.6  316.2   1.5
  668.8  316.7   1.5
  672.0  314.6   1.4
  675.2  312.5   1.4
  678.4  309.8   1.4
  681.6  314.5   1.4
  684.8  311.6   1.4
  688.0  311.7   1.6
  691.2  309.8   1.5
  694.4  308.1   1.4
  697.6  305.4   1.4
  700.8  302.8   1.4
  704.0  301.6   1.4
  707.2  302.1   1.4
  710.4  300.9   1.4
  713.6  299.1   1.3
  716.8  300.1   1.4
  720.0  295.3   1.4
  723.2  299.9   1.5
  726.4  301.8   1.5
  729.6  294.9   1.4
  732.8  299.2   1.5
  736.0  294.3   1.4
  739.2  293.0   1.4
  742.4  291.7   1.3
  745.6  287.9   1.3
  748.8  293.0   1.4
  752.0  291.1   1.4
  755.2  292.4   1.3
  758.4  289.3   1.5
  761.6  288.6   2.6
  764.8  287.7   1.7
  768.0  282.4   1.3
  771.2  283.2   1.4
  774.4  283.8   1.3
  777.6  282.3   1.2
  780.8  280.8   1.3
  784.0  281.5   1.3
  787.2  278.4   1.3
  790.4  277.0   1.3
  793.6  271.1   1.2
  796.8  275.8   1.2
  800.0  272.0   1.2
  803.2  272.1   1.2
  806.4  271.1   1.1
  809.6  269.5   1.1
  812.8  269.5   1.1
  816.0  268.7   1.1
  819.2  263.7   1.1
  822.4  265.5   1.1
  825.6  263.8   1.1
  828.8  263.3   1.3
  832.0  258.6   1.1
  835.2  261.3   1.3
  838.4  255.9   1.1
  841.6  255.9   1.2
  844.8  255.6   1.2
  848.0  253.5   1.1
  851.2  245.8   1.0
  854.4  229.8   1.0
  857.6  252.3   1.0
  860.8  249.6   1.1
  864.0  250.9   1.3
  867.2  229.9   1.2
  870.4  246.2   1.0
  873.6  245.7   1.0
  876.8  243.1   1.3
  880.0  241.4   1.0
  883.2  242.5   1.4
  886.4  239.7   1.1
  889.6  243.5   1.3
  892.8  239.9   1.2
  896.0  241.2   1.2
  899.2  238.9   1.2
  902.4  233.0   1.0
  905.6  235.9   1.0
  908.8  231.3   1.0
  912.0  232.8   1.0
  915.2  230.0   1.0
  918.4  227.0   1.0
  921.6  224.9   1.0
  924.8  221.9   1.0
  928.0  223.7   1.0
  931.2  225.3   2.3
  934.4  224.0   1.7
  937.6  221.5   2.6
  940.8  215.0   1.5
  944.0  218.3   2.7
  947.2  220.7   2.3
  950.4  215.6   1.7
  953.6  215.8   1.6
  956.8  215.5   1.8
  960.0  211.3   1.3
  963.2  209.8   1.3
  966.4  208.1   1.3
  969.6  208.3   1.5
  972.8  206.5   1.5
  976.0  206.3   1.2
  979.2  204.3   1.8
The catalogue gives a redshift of 0.00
